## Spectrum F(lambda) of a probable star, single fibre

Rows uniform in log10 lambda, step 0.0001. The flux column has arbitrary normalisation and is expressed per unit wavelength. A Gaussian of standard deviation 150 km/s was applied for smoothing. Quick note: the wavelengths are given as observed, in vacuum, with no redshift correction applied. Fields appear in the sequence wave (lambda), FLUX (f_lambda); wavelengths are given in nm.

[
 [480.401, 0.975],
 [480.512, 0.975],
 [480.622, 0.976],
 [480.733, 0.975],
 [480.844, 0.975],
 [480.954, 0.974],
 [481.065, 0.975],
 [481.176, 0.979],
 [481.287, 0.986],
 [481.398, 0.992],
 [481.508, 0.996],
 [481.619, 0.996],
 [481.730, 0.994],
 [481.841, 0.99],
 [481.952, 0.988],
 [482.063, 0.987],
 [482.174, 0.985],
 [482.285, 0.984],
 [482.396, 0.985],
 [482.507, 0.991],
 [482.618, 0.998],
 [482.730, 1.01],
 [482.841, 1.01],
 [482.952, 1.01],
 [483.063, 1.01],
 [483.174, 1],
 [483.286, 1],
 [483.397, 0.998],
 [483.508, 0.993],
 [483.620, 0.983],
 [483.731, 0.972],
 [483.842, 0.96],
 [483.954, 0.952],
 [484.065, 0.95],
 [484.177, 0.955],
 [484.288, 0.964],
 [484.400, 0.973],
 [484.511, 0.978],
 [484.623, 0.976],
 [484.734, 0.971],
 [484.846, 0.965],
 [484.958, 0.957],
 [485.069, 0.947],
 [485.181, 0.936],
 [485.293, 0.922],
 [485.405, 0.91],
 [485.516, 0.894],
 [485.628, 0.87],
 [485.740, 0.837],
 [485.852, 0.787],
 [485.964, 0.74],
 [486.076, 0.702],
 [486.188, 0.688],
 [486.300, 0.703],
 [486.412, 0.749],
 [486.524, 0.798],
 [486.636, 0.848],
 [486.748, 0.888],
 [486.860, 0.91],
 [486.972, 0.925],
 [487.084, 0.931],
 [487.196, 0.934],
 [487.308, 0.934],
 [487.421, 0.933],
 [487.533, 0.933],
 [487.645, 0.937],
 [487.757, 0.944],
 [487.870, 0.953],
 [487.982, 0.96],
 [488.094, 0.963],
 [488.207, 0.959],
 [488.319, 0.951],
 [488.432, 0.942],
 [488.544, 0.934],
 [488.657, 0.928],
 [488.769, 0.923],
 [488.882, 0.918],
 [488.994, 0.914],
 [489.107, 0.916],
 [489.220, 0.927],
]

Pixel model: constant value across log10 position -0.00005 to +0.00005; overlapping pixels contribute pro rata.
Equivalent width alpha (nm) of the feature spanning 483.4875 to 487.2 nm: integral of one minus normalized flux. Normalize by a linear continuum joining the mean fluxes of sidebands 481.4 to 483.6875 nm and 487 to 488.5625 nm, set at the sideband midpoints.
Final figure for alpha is 0.28 nm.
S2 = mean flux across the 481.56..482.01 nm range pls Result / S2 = 0.991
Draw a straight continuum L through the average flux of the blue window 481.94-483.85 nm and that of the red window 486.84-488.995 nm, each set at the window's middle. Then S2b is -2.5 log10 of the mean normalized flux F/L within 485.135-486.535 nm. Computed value 0.19 mag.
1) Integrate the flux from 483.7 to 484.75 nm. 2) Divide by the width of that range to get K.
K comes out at 0.965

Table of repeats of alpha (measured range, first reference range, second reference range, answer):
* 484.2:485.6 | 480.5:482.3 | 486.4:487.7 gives -0.02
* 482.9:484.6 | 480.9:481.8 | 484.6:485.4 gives -0.03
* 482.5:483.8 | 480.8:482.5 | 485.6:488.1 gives -0.06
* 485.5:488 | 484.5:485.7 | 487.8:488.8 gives 0.22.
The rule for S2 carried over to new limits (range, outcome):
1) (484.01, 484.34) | 0.956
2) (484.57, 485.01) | 0.967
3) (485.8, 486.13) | 0.742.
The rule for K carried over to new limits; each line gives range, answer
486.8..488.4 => 0.94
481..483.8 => 0.992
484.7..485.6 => 0.935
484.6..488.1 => 0.884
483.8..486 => 0.923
